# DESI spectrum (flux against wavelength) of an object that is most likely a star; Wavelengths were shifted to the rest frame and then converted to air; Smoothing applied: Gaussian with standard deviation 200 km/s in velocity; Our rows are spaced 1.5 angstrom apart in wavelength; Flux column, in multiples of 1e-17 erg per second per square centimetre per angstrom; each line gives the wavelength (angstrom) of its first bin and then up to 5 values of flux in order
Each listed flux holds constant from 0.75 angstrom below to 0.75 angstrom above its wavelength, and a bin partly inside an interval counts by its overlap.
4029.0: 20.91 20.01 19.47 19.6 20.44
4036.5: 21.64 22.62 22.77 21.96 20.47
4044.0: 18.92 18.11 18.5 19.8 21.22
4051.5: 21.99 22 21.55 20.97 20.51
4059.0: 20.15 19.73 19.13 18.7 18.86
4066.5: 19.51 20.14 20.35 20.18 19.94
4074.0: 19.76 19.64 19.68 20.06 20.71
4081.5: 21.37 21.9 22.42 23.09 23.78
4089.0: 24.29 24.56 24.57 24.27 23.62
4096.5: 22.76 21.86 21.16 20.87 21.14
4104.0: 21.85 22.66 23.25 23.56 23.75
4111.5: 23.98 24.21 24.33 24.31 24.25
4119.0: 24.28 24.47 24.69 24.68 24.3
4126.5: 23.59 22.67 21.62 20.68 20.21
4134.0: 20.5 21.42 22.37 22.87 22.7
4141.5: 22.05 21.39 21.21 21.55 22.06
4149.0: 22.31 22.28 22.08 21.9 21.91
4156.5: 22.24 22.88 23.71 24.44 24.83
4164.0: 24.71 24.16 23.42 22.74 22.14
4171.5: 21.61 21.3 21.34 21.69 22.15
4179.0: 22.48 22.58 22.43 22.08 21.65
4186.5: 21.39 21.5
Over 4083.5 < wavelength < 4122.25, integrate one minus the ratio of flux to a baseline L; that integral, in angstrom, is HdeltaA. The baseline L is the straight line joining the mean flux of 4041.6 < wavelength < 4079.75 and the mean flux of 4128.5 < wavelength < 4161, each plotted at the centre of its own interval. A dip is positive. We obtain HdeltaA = -4.4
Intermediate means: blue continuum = 20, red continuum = 22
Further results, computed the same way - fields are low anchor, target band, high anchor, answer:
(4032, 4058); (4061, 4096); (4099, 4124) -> 1.2 angstrom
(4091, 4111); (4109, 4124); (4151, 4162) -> -1.0 angstrom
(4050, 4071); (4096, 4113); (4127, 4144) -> -1.1 angstrom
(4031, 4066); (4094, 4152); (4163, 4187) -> -3.0 angstrom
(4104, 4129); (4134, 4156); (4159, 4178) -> 1.3 angstrom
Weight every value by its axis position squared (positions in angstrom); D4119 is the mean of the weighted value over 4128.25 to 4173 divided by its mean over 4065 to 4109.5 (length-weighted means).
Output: 1.06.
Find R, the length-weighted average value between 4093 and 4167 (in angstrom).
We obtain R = 22.8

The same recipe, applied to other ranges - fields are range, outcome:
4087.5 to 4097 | 24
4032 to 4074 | 20.3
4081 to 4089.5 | 22.8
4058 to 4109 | 21.4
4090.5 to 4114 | 23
